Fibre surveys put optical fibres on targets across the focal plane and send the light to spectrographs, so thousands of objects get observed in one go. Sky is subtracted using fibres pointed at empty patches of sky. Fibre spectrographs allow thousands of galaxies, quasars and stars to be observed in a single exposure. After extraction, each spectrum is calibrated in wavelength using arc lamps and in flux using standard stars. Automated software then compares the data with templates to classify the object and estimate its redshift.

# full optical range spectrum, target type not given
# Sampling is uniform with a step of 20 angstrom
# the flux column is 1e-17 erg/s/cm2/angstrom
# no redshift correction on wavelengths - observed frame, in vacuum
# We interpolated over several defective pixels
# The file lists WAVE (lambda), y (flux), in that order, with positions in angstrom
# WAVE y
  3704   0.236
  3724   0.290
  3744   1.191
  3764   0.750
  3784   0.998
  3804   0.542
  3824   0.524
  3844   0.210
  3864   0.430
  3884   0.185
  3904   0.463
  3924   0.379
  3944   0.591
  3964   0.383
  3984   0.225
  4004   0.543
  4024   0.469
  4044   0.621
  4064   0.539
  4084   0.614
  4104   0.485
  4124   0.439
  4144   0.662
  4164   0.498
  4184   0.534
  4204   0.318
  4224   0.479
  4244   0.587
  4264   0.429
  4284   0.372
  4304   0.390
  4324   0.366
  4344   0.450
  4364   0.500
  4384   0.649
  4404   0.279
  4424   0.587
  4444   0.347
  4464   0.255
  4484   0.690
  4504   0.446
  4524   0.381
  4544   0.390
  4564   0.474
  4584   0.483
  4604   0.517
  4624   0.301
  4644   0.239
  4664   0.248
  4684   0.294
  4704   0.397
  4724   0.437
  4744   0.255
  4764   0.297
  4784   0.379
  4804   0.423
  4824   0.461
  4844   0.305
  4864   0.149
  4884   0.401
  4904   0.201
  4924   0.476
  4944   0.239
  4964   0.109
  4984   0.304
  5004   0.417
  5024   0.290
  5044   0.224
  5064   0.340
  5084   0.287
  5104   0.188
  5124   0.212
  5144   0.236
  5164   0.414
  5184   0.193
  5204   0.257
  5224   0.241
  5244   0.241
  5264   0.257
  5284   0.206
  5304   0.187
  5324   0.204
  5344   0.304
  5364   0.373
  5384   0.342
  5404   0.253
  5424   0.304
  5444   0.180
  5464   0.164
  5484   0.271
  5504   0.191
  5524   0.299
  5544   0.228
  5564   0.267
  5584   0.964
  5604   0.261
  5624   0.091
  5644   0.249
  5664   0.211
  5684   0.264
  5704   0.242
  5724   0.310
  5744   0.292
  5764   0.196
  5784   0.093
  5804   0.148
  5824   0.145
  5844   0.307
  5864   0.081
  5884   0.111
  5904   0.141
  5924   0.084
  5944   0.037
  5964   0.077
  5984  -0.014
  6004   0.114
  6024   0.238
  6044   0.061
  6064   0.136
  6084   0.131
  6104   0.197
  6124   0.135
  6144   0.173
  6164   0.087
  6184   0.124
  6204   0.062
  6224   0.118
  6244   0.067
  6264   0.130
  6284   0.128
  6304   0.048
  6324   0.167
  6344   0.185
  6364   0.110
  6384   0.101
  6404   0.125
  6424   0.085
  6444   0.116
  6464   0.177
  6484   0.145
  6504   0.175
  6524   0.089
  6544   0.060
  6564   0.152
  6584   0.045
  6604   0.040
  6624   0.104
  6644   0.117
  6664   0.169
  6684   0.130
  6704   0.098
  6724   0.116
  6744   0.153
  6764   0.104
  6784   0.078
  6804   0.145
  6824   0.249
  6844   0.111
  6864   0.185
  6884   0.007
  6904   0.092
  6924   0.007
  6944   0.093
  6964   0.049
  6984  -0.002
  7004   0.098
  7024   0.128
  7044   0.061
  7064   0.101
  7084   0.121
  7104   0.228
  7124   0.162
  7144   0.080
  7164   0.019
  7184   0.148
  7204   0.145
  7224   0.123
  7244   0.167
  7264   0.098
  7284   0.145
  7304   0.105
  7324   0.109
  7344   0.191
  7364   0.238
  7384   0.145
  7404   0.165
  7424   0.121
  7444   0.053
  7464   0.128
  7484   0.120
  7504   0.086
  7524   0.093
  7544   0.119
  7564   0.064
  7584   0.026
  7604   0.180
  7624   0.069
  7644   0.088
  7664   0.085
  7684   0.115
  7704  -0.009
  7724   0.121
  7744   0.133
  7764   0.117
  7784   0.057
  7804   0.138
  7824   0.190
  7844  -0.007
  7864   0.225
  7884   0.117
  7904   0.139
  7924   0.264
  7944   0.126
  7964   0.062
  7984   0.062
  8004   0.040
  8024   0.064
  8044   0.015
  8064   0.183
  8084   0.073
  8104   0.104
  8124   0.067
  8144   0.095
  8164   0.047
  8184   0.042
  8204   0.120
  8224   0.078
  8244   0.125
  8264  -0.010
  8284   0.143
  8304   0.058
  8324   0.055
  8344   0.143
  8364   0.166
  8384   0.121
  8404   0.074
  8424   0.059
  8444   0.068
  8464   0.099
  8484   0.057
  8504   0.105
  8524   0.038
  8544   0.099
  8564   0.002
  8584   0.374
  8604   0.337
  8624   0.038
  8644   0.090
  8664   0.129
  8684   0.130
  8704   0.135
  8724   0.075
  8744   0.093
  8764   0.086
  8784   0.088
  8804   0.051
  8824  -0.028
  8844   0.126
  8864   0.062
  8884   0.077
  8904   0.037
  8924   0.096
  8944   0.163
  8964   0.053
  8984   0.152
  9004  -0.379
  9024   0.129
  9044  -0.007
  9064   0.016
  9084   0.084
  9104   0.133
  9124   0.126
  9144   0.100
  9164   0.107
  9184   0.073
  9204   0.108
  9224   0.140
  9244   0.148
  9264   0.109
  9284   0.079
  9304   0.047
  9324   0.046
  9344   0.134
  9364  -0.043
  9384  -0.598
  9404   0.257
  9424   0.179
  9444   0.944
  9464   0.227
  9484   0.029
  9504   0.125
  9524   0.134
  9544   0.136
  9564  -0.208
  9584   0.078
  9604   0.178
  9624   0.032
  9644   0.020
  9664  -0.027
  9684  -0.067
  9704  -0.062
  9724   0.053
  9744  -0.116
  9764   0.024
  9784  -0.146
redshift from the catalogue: 1.30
